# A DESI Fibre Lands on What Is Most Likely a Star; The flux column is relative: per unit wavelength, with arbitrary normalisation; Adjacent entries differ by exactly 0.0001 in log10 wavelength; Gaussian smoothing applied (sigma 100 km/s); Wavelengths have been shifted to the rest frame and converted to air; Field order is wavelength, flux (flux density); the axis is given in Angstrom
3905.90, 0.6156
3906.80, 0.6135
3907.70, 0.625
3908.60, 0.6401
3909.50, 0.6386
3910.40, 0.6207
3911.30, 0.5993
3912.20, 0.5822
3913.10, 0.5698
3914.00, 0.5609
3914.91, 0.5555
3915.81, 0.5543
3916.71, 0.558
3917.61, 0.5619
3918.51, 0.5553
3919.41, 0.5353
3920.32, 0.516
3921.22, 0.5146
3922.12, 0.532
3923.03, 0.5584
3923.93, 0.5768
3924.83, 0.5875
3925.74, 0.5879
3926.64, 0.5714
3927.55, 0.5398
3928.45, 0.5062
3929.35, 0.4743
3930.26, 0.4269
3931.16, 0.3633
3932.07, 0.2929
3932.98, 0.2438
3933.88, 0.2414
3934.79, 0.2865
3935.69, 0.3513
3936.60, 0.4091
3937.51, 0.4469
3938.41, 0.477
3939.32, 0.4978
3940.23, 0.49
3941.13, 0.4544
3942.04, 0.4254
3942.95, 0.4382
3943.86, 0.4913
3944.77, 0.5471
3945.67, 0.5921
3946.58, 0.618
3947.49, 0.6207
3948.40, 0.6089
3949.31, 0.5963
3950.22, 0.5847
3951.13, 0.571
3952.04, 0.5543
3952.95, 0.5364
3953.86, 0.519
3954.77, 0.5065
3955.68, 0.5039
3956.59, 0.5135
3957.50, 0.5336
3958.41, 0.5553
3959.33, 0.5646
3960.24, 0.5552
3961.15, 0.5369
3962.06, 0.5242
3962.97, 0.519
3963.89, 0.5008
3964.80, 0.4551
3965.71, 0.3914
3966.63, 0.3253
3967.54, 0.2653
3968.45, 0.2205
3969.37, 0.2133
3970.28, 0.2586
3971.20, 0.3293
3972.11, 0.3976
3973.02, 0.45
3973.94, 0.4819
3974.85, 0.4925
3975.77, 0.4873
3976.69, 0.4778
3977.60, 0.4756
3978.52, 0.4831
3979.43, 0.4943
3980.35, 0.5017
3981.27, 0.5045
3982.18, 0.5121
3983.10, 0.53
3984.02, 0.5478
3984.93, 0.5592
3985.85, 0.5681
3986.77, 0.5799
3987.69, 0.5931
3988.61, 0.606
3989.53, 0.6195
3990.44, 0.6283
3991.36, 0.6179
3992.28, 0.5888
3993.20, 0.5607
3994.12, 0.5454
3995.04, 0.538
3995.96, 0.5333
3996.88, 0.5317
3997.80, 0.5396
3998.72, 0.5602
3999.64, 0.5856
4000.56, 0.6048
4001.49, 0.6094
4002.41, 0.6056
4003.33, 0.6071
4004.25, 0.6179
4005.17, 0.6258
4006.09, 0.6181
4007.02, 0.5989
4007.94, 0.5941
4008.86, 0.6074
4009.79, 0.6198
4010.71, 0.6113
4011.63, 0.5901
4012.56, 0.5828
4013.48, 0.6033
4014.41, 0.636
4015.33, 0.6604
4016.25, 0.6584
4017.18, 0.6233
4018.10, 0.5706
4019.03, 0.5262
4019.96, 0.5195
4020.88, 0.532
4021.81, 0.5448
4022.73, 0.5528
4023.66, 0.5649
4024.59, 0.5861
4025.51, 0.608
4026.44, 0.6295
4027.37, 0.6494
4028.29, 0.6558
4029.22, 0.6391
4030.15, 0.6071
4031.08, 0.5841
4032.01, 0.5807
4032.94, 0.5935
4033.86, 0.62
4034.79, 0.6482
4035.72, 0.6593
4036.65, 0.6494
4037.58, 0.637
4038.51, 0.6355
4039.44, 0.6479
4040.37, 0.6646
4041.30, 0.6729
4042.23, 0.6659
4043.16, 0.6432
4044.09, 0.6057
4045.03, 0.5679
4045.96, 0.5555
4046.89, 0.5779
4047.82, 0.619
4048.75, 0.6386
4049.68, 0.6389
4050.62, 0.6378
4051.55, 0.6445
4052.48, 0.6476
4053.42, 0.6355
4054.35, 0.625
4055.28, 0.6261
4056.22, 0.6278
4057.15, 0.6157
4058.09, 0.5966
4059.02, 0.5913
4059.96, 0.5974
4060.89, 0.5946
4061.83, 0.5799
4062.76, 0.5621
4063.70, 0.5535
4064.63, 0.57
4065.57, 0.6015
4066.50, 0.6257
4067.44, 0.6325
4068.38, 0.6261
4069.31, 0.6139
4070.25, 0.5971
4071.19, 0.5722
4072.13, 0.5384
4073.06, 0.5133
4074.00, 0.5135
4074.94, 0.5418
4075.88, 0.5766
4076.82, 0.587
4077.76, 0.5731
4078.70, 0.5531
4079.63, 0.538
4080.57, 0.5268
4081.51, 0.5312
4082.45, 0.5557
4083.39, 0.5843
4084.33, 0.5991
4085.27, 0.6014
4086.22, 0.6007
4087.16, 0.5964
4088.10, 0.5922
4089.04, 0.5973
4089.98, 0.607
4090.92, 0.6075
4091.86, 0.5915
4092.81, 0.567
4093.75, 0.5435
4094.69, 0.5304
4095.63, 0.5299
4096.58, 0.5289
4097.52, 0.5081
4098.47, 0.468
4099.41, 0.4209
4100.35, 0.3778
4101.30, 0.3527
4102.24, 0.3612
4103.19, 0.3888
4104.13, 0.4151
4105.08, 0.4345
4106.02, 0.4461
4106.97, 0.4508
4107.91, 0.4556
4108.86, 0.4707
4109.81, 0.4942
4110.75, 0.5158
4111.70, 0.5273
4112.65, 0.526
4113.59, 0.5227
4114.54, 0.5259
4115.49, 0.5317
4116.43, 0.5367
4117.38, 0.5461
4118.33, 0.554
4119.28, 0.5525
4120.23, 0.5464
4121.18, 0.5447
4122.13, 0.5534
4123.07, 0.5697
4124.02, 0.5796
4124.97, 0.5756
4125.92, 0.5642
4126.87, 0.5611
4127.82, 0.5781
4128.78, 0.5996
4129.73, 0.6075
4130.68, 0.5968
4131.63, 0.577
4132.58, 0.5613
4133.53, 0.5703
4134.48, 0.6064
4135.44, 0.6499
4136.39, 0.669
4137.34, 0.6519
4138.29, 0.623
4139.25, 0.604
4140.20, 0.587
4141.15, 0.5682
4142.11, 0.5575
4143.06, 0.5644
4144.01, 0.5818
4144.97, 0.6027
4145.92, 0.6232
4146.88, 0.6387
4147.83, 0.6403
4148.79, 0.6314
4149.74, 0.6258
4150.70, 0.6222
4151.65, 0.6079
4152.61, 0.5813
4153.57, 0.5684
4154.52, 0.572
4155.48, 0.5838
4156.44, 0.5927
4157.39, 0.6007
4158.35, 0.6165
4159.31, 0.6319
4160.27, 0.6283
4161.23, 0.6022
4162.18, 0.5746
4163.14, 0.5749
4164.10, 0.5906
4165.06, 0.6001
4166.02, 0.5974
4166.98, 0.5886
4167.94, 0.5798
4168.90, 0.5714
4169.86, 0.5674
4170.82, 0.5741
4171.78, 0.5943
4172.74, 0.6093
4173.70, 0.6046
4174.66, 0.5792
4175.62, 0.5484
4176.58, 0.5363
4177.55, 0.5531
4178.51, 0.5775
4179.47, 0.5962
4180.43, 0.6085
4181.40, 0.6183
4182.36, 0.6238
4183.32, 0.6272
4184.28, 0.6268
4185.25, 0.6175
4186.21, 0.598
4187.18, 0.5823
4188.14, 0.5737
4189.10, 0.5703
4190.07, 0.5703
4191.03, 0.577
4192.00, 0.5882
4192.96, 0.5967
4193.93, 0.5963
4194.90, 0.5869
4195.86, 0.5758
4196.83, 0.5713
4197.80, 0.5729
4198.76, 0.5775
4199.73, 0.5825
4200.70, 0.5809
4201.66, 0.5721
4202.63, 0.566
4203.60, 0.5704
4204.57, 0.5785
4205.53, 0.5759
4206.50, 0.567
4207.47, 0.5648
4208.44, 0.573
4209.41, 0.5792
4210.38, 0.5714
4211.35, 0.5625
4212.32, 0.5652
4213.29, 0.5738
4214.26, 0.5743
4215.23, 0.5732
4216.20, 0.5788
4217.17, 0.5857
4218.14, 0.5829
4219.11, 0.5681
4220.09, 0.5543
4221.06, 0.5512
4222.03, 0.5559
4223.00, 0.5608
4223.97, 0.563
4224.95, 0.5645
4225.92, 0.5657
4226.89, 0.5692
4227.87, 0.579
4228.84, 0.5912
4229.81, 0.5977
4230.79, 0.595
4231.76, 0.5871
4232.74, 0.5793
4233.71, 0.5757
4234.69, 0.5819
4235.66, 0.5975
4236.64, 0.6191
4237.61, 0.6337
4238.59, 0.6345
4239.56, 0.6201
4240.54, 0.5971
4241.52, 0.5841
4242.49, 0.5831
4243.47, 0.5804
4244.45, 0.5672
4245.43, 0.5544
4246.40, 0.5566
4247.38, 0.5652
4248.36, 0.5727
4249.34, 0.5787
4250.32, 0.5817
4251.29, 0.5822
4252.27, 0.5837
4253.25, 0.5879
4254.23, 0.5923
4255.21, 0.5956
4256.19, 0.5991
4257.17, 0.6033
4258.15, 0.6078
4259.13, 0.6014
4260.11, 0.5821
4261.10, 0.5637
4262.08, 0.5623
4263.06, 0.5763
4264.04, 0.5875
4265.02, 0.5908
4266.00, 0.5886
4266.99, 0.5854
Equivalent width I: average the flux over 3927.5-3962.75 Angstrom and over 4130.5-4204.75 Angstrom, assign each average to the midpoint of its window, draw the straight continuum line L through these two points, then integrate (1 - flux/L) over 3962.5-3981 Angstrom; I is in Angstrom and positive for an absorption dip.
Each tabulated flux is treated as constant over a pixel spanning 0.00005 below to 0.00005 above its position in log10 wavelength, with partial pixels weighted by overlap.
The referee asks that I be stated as 3.2 Angstrom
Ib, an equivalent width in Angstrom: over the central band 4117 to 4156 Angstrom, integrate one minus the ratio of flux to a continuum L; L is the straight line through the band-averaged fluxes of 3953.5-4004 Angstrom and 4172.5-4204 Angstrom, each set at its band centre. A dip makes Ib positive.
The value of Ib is -1.7 Angstrom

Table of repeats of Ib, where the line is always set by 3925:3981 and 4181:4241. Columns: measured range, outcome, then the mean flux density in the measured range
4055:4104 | -2.92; 0.554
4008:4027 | -3.70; 0.592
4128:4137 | -0.93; 0.604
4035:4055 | -4.90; 0.632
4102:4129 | 1.24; 0.515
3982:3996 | -2.63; 0.573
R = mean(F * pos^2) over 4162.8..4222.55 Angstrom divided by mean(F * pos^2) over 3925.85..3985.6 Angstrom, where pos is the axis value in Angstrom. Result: 1.39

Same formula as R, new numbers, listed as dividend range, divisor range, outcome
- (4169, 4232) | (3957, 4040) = 1.16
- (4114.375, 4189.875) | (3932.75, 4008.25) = 1.27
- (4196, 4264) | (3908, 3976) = 1.36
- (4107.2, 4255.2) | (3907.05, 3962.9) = 1.27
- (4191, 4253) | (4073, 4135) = 1.15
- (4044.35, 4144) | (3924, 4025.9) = 1.14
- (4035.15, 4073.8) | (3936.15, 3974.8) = 1.34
